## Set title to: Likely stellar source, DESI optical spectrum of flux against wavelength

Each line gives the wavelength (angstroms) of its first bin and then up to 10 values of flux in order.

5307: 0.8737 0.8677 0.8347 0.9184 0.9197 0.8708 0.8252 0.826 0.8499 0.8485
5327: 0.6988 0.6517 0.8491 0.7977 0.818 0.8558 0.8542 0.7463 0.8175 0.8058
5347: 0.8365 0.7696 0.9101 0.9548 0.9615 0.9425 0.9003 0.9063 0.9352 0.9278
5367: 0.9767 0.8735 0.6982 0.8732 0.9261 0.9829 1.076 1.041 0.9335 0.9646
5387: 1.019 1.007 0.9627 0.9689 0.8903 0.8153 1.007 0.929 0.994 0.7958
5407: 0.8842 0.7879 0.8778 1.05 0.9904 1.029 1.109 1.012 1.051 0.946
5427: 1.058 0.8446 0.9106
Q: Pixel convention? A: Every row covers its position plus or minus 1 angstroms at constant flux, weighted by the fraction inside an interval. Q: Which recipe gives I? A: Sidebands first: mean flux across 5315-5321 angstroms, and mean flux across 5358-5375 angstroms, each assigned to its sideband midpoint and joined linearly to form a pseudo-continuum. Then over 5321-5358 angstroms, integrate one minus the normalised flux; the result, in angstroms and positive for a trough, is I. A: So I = 1.7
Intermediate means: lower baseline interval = 0.856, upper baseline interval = 0.889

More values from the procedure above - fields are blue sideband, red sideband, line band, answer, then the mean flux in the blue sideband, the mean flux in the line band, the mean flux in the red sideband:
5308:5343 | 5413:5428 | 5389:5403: 0.5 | 0.825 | 0.939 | 1.03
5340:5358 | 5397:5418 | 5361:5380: -0.7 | 0.861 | 0.918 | 0.929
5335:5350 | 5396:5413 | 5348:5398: -4.4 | 0.813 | 0.929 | 0.896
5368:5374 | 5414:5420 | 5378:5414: -0.4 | 0.815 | 0.945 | 1.04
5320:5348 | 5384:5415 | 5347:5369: -1.6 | 0.804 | 0.913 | 0.932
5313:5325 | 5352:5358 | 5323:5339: 1.7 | 0.863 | 0.796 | 0.953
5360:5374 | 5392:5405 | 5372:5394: -1.8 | 0.884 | 0.978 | 0.923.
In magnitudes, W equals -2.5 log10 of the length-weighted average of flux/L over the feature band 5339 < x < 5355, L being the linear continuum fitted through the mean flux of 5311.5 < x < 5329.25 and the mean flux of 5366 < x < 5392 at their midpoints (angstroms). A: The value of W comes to 0.052 mag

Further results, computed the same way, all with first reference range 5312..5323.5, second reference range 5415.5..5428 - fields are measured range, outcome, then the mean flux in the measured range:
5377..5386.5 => -0.04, 1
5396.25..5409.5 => 0.13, 0.893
